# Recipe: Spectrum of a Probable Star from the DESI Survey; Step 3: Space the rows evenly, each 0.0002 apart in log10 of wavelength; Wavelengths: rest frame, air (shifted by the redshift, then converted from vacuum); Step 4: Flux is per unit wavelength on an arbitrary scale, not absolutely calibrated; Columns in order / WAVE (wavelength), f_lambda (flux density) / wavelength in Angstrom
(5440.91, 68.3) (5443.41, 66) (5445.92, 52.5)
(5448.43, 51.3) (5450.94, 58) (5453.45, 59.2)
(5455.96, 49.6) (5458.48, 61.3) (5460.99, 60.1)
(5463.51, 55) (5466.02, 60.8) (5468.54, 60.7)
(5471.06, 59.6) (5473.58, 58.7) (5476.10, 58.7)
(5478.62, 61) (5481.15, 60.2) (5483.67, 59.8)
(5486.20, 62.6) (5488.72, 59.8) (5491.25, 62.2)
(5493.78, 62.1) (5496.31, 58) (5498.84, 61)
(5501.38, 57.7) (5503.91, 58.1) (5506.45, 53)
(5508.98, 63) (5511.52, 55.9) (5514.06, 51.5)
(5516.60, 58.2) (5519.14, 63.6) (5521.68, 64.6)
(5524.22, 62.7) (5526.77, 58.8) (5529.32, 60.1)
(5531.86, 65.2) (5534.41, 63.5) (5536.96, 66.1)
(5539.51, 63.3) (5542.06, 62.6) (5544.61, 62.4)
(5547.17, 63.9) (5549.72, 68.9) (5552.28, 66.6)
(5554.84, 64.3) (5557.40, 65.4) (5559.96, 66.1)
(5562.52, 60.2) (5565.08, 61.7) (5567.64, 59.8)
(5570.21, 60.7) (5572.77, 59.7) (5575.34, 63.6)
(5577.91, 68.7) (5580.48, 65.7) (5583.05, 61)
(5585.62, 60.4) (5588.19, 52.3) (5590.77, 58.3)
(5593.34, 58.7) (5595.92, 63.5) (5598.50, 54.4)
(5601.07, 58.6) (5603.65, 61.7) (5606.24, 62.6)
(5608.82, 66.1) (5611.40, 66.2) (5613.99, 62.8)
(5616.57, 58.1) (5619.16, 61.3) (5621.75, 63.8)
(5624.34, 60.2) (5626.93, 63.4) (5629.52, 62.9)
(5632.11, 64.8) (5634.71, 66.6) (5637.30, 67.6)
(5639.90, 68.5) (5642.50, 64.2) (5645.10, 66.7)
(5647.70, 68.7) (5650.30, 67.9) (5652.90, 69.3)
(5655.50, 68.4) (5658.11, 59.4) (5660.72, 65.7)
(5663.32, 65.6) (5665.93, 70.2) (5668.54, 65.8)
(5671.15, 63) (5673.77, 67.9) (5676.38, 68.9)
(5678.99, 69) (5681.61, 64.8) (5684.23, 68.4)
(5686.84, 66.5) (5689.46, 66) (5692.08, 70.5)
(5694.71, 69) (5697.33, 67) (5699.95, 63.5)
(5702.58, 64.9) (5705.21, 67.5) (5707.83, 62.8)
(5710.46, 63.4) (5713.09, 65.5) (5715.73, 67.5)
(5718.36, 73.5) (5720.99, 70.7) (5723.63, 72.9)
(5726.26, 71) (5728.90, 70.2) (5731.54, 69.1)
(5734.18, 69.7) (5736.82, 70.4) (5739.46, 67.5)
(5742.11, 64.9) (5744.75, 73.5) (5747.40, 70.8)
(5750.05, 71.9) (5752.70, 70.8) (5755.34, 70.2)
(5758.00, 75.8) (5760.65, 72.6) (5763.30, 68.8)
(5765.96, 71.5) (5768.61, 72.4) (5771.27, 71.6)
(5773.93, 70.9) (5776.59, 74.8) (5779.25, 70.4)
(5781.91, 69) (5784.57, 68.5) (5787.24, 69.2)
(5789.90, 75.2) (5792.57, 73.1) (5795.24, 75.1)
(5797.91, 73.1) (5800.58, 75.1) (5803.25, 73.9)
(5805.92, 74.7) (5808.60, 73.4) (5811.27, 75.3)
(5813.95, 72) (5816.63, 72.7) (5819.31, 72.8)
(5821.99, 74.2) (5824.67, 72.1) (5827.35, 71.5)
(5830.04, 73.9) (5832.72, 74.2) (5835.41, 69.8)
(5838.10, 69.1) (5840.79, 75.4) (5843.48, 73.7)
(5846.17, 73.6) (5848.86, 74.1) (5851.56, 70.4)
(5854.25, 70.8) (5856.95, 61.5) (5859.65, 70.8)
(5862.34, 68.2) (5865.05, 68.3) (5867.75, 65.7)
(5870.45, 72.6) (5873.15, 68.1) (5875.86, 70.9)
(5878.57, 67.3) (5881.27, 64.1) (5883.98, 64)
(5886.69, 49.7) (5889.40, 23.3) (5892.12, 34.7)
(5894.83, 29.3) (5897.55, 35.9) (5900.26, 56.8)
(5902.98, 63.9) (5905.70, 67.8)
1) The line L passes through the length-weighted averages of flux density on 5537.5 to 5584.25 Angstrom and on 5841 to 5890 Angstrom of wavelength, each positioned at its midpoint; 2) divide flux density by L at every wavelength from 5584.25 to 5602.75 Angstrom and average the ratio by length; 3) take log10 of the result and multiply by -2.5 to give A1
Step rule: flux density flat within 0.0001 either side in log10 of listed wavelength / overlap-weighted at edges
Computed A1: 0.10 mag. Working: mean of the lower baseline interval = 63.6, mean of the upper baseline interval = 66.3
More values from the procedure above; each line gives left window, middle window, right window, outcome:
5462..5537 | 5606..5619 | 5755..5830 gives 0.03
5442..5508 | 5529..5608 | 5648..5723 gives 0.00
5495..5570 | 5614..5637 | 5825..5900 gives -0.01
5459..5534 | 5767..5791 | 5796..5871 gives -0.02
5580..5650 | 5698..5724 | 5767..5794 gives 0.01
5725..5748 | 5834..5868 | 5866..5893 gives -0.16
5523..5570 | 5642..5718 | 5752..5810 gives 0.03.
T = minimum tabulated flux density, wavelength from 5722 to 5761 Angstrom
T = 64.9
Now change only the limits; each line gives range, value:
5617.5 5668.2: 59.4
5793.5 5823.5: 72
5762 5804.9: 68.5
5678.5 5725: 62.8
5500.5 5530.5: 51.5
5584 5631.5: 52.3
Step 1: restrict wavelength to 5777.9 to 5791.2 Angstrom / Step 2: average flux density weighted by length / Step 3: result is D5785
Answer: 70.5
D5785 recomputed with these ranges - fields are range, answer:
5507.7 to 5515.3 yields 56.8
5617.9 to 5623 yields 62.5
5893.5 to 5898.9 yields 32.6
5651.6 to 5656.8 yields 68.9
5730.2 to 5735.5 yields 69.4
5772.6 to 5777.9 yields 72.8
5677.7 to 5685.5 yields 67.3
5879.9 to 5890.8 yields 50.3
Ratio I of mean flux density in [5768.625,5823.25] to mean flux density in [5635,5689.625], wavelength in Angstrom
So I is 1.1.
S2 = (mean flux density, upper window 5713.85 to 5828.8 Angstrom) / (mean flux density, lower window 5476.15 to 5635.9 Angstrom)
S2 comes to 1.16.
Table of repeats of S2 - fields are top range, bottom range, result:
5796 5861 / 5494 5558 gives 1.18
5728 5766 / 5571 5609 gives 1.16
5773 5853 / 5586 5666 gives 1.15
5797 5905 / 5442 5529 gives 1.12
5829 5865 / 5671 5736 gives 1.05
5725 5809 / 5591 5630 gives 1.16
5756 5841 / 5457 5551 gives 1.20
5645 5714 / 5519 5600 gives 1.07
